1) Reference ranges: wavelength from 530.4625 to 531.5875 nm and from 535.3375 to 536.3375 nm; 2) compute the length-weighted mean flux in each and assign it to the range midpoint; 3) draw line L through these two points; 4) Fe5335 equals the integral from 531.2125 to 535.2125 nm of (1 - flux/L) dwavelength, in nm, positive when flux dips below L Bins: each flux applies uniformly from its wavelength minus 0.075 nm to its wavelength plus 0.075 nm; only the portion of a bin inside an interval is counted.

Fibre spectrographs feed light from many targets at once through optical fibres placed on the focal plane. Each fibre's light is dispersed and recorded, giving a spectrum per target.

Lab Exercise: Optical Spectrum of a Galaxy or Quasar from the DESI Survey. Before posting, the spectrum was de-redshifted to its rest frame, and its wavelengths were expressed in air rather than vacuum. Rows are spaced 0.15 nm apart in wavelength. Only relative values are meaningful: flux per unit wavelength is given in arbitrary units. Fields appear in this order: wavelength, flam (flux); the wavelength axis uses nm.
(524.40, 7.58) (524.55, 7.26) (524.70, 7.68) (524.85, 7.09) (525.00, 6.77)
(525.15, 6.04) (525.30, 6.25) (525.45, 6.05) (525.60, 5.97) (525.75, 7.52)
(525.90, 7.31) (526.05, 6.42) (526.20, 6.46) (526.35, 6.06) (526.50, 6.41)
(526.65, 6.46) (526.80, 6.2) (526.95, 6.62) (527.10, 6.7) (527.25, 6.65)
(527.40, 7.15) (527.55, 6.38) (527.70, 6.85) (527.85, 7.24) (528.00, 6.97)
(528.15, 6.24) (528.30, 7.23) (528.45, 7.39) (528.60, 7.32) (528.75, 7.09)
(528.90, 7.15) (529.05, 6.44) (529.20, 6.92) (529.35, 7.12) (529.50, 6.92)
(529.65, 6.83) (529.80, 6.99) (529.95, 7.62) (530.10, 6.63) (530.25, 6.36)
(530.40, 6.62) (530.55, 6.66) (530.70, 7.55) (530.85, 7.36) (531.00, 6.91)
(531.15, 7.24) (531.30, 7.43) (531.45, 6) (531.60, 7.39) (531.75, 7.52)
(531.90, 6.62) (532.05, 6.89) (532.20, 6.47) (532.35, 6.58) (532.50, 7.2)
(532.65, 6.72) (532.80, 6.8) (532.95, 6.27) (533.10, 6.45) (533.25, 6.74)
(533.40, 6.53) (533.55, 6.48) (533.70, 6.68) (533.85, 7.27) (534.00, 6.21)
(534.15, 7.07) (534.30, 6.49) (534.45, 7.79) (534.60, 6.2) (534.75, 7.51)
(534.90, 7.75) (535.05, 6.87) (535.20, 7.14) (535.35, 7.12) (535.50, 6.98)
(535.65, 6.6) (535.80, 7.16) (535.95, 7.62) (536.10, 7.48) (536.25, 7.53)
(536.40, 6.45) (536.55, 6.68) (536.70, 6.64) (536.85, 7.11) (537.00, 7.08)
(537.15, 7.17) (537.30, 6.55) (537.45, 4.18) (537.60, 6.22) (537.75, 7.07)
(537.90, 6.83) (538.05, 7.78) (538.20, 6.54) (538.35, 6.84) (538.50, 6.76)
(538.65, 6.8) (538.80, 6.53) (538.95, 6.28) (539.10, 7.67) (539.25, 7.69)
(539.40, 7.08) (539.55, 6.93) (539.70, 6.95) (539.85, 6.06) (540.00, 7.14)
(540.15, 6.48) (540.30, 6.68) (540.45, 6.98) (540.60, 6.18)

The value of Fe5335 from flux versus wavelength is 0.149 nm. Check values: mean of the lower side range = 7.04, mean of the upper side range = 7.21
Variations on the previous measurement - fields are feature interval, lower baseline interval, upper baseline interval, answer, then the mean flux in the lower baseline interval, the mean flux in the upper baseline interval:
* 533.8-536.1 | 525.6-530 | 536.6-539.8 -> -0.09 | 6.83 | 6.79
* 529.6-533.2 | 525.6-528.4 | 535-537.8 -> -0.06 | 6.7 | 6.82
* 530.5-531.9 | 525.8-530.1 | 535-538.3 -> -0.05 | 6.83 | 6.85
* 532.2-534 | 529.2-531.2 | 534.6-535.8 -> 0.09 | 6.98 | 7.08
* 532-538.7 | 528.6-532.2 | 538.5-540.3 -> 0.08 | 6.96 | 6.86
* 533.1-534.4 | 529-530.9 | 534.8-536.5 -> 0.07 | 6.93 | 7.15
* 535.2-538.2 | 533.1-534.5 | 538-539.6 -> 0.02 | 6.77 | 6.98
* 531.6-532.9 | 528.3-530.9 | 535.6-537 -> 0.03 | 7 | 7.04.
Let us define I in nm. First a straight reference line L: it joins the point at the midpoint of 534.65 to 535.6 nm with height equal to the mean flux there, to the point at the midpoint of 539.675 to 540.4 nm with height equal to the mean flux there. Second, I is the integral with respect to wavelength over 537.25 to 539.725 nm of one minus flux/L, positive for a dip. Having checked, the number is 0.03 nm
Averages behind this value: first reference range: 7.18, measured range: 6.74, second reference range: 6.65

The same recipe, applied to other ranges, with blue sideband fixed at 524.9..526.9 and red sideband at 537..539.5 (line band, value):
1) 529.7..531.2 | -0.09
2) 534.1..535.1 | -0.06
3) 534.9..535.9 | -0.05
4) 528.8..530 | -0.08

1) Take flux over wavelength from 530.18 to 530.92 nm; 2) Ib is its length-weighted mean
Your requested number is 6.91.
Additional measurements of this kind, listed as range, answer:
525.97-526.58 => 6.35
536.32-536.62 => 6.58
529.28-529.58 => 7.02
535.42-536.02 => 7.09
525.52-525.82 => 6.72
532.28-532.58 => 6.89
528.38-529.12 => 7.08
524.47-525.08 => 7.19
